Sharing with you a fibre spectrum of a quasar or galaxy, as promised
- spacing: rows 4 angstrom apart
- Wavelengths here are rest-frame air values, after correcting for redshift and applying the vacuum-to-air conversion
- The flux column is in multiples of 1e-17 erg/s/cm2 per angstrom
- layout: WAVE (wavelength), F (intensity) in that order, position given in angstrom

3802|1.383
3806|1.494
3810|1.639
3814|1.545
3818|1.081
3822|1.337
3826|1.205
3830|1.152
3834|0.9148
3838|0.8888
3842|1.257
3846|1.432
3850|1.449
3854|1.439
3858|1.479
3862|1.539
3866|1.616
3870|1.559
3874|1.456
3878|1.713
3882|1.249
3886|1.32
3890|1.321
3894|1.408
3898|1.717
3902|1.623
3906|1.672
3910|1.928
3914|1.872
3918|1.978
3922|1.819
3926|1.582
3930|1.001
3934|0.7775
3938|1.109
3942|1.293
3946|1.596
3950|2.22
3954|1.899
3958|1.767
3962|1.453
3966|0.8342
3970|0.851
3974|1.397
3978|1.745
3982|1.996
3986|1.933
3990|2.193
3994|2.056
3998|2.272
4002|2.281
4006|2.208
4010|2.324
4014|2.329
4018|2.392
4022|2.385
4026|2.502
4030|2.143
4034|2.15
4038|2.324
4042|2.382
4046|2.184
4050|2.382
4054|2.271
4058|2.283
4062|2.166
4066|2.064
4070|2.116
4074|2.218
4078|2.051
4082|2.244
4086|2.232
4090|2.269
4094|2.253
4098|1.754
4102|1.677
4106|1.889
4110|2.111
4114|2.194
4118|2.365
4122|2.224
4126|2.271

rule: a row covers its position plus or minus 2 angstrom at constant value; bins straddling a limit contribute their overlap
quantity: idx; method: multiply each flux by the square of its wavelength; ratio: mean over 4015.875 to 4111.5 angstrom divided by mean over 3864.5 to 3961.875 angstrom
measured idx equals 1.51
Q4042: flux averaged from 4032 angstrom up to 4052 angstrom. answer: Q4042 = 2.28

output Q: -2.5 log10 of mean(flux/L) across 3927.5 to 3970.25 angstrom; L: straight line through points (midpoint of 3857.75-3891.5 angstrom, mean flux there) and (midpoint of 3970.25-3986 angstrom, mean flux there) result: 0.17 mag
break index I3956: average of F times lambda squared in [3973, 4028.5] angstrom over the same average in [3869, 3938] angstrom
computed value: 1.5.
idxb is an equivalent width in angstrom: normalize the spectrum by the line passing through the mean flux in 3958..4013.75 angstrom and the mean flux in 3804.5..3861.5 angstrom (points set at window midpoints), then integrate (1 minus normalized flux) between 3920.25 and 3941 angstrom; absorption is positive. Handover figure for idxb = 4.9 angstrom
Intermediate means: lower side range 1.31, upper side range 1.83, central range 1.25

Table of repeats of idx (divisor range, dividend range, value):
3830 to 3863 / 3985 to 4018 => 1.87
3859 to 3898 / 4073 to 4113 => 1.56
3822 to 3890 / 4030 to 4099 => 1.81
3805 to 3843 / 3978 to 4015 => 1.89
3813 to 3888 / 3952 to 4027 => 1.54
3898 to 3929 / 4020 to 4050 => 1.40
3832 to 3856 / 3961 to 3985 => 1.22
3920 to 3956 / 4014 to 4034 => 1.65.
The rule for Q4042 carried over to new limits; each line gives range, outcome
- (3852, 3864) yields 1.49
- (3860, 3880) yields 1.58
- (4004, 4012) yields 2.27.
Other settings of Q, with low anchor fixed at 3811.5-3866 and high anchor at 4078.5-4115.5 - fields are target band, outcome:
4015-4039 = -0.24 mag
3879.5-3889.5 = 0.10 mag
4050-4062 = -0.17 mag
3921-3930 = 0.02 mag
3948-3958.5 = -0.21 mag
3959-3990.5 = 0.12 mag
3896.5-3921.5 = -0.19 mag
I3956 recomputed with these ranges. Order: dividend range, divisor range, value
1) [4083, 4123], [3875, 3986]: 1.49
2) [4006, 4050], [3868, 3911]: 1.61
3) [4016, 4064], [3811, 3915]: 1.76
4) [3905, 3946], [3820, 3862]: 1.24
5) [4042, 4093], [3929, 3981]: 1.67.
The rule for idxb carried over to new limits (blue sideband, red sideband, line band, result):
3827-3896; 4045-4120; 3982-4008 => -4.40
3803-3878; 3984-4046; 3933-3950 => 4.96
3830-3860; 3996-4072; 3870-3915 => -1.44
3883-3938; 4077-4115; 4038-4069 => -4.96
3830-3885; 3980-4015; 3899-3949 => 5.78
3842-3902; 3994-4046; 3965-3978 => 5.62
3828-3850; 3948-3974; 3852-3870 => -4.47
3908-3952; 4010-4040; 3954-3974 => 5.60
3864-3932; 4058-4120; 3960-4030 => -3.57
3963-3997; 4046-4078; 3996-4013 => -4.39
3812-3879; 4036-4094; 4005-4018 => -1.90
